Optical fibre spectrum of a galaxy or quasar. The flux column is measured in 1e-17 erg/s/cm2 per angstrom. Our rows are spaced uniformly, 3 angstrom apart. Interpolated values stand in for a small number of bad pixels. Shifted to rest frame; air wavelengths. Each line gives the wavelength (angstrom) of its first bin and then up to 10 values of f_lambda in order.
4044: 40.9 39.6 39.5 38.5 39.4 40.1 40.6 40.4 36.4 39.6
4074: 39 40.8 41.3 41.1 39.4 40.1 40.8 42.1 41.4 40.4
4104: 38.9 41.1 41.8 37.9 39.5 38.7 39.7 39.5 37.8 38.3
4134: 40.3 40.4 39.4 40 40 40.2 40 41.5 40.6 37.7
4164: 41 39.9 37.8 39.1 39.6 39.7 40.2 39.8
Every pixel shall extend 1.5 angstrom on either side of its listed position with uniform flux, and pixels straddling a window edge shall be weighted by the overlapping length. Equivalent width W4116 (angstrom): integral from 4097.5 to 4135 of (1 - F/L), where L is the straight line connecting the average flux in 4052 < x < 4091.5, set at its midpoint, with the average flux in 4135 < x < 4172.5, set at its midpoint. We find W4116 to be 0.23 angstrom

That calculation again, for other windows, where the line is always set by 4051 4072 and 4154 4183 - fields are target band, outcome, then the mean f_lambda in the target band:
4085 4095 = -0.3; 40.4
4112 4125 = 0.1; 39.1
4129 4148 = -0.1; 39.7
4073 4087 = -0.4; 40.4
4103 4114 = -0.2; 40.1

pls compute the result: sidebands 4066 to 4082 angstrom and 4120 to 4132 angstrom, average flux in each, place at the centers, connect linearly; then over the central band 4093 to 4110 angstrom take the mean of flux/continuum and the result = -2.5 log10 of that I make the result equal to -0.05 mag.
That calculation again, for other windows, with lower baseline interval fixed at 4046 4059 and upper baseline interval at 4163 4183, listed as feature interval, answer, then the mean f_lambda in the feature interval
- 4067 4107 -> -0.02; 40.2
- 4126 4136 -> 0.02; 38.9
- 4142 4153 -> -0.01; 40.1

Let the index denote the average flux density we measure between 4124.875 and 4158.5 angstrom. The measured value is 39.8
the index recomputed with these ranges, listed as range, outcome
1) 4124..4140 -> 39.3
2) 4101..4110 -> 40.4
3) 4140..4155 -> 40.1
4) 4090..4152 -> 39.9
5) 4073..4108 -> 40.5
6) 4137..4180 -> 39.8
